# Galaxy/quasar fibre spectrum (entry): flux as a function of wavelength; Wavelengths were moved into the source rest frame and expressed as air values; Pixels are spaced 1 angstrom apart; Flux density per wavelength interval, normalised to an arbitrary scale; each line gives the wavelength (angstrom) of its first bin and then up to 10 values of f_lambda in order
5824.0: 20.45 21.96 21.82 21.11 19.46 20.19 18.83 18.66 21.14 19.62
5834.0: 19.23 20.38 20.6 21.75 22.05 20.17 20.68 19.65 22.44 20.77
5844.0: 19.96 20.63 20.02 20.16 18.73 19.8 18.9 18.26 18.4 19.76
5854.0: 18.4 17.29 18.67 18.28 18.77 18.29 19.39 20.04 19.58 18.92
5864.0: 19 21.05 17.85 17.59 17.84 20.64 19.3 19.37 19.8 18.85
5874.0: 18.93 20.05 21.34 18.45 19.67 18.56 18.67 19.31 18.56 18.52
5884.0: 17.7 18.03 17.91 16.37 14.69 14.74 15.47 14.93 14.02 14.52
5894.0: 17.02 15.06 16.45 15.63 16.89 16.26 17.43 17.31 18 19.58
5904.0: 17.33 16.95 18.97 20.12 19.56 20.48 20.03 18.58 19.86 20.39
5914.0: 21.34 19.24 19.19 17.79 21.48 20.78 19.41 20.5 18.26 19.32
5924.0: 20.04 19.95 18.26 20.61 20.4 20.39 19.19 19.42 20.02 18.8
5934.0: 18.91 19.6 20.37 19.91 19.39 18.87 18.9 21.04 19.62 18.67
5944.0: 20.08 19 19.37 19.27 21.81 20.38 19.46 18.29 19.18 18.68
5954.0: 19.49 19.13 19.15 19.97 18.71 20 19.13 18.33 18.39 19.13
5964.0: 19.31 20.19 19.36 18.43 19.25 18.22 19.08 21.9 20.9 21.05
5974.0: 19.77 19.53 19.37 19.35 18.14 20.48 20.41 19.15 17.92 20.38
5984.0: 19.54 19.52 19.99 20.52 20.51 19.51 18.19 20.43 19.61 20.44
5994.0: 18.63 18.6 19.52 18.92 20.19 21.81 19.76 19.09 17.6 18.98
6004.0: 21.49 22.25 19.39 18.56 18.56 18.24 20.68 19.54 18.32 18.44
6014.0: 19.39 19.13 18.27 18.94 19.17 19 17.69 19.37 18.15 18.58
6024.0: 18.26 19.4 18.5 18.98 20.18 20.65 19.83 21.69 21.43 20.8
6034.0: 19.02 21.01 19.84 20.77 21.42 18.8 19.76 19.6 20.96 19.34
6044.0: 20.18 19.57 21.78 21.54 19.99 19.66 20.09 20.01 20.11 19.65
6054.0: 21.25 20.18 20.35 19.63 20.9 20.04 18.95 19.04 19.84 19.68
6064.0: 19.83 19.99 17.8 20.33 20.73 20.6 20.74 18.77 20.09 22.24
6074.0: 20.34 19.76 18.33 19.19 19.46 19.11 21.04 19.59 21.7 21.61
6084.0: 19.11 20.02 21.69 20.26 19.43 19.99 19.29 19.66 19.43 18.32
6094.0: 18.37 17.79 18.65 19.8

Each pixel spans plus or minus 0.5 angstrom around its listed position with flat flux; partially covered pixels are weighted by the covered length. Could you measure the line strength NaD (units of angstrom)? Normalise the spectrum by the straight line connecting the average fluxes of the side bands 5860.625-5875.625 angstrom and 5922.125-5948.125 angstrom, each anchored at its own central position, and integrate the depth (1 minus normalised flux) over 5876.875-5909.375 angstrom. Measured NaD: 3.4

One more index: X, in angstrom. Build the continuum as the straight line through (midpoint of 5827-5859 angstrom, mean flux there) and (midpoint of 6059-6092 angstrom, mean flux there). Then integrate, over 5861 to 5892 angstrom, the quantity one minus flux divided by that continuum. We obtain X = 2.2 angstrom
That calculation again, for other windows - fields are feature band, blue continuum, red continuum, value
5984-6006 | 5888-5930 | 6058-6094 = -0.7 angstrom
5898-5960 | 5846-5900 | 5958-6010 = -1.7 angstrom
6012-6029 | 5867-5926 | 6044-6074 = 0.7 angstrom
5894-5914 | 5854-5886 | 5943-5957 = 1.0 angstrom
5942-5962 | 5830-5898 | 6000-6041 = -0.2 angstrom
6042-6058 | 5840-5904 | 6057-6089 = -0.4 angstrom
